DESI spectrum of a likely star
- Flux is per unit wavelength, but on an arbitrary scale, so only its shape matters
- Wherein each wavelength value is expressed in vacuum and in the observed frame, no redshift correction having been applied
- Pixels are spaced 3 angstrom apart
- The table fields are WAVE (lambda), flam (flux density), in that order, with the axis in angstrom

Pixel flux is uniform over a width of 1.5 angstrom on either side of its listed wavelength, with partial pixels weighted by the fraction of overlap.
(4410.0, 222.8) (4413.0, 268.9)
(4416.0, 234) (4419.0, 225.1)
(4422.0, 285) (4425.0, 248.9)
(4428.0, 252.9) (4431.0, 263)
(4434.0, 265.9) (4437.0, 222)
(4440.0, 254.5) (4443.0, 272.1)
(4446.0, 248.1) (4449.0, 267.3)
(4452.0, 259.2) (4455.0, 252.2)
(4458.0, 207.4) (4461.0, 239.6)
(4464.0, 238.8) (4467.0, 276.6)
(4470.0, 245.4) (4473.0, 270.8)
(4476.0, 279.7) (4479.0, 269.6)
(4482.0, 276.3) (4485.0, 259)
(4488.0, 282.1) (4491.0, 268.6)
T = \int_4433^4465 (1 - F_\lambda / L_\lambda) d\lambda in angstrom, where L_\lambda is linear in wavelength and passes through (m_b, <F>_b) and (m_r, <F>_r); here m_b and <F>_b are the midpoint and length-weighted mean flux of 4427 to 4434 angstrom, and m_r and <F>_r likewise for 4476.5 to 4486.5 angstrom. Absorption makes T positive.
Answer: 1.9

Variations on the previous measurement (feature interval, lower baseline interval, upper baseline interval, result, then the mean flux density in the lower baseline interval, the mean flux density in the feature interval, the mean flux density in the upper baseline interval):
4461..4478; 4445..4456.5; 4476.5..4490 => 0.35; 257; 260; 272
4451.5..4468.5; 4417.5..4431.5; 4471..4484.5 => 1.36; 254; 245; 272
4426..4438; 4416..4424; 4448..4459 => -0.12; 251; 252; 247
